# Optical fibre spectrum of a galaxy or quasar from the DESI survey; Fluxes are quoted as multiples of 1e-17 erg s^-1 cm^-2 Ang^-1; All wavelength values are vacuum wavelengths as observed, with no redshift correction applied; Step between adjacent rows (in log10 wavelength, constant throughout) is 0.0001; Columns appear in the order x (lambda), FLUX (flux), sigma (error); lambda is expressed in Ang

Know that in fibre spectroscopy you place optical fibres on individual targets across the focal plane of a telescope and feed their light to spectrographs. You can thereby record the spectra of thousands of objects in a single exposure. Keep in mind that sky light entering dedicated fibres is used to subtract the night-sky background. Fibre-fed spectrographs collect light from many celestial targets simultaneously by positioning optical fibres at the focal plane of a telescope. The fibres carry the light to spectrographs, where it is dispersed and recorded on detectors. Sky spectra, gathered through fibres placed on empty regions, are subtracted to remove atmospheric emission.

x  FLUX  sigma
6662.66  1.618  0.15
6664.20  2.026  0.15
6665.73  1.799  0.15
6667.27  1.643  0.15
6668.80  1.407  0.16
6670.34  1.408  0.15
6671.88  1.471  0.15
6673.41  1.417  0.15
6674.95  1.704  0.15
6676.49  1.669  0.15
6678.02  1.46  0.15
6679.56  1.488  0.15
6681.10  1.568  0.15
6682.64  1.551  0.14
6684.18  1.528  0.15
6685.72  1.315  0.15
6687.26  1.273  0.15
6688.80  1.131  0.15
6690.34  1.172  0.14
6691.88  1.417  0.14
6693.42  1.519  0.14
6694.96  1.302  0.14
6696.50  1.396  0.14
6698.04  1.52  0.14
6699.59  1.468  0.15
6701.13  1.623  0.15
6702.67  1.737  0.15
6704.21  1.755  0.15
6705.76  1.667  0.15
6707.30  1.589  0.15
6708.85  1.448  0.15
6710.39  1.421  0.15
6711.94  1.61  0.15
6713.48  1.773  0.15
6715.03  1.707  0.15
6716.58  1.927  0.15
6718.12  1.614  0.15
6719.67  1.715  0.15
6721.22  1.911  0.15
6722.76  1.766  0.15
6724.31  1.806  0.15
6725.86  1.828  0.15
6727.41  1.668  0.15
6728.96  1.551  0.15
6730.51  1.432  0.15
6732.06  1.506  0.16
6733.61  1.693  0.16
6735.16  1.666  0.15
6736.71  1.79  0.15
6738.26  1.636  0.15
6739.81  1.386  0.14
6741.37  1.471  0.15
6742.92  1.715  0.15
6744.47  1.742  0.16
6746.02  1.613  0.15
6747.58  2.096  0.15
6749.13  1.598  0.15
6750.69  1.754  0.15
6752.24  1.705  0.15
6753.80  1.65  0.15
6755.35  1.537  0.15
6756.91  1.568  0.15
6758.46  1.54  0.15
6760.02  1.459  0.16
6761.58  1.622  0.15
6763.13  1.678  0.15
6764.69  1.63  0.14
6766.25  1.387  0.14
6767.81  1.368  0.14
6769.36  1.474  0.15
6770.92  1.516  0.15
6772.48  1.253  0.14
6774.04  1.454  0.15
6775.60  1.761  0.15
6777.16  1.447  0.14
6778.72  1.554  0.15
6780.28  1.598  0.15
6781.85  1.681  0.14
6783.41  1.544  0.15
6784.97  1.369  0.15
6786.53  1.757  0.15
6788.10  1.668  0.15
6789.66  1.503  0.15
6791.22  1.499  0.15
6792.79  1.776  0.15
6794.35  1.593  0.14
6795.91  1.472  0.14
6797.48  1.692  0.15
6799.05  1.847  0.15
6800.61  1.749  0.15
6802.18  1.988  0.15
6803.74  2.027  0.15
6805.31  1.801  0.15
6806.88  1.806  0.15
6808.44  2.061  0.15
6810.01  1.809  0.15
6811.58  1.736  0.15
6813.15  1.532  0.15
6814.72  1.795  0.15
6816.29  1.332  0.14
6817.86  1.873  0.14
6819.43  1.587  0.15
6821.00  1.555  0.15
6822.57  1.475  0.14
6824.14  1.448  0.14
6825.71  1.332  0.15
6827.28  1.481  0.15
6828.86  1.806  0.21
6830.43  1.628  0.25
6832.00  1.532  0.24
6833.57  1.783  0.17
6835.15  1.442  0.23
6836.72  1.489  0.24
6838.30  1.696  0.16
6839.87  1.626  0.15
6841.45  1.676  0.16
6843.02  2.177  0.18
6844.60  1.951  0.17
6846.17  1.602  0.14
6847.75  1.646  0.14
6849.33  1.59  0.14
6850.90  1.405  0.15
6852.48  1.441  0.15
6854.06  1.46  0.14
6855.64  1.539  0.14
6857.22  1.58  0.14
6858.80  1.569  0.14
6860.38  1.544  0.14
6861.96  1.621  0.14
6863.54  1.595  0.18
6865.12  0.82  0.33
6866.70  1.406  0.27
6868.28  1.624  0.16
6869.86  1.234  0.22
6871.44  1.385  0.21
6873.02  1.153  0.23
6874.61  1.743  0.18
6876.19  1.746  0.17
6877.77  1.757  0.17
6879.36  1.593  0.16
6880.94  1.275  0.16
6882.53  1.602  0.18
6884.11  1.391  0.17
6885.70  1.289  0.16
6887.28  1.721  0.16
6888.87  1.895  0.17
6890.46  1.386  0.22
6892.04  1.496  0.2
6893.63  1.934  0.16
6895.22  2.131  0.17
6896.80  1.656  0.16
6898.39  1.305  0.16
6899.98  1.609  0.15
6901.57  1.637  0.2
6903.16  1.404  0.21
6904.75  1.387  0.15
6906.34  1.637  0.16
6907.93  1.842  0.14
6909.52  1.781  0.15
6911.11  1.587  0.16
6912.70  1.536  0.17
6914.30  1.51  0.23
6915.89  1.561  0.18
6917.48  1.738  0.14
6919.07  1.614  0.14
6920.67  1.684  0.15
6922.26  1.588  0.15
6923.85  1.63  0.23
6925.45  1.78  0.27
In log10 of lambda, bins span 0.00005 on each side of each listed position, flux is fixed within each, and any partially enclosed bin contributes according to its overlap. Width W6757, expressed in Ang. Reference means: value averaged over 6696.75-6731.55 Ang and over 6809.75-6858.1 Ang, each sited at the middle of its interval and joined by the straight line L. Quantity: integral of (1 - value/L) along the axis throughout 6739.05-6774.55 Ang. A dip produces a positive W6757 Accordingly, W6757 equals 1.4 Ang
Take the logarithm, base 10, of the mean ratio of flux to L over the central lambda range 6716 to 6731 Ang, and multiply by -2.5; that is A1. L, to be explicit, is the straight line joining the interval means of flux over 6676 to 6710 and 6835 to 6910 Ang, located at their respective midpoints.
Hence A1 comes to -0.155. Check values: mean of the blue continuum 1.48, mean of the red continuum 1.57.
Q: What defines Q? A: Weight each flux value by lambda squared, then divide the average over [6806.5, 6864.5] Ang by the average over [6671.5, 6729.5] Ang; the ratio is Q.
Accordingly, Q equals 1.1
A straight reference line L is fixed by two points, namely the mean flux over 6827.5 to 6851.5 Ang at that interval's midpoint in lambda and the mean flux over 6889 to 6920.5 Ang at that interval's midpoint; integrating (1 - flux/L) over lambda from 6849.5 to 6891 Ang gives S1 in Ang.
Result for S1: 3.88 Ang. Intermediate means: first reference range 1.67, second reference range 1.63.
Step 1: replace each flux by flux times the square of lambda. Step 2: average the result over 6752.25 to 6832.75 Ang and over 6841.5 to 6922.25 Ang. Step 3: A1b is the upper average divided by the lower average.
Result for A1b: 1.00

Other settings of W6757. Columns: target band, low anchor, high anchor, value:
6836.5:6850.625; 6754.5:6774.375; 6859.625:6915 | -1.7 Ang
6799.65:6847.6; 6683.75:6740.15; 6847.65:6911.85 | -4.2 Ang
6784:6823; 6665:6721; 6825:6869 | -3.2 Ang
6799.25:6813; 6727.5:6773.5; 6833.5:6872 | -2.5 Ang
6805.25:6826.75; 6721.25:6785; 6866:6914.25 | -0.8 Ang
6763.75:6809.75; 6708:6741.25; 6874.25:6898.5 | 0.3 Ang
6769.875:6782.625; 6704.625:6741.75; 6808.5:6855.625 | 0.8 Ang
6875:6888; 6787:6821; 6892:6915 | 0.8 Ang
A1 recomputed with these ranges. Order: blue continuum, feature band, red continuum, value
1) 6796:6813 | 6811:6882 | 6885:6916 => 0.11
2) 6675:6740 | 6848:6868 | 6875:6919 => 0.09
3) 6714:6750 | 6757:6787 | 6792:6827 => 0.11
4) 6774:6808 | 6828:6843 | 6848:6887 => -0.07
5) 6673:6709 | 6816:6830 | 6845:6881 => -0.04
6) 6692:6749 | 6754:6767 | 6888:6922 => 0.05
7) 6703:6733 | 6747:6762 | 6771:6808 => 0.01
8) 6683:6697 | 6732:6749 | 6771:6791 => -0.15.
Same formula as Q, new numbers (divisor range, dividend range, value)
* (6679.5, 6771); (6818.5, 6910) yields 1.03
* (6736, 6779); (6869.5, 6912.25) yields 1.04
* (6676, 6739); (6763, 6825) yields 1.06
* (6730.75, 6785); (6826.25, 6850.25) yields 1.08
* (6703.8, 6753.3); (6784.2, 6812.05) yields 1.06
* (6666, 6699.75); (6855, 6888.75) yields 1.09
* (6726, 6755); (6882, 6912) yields 1.02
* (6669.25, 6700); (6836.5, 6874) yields 1.12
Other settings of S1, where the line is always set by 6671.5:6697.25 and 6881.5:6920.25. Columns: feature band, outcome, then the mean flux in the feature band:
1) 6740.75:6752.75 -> -1.9 Ang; 1.72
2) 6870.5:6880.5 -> 0.3 Ang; 1.55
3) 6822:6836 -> 0.0 Ang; 1.55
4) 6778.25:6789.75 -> -0.6 Ang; 1.59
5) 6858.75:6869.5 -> 1.0 Ang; 1.44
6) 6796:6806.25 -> -2.0 Ang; 1.82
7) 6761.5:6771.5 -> -0.1 Ang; 1.52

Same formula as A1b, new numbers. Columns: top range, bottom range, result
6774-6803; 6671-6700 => 1.17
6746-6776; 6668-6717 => 1.07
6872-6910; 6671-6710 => 1.14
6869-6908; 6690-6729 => 1.02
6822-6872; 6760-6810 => 0.97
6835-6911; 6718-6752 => 0.97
